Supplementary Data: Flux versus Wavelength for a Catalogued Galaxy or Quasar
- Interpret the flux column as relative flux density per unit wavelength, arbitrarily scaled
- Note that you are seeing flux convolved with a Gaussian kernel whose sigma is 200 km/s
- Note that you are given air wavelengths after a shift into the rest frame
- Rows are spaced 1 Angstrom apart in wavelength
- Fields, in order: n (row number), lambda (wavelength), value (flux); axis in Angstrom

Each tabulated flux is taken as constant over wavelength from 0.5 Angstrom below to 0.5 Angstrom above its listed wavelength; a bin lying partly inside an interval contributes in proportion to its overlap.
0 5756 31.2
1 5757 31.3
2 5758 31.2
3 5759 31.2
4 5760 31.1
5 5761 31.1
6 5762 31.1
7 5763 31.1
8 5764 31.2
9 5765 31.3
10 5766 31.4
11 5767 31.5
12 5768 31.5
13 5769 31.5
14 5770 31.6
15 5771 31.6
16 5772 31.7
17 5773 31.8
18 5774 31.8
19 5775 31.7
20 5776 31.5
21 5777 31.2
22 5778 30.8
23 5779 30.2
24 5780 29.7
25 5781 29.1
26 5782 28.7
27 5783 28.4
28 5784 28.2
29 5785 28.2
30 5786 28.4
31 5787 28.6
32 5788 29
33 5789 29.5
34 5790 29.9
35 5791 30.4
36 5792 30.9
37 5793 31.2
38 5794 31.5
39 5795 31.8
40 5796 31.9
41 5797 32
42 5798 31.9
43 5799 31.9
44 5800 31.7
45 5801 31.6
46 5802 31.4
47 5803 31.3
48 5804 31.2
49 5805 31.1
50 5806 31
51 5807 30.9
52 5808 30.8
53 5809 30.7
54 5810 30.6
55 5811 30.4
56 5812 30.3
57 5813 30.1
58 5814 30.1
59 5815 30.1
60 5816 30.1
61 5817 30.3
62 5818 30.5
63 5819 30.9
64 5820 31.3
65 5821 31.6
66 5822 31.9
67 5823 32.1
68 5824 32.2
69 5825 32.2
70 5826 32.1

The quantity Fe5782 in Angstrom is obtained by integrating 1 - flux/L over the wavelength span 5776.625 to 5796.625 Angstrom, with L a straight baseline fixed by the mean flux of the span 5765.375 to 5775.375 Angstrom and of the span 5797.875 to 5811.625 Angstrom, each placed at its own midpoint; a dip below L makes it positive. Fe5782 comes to 1.0 Angstrom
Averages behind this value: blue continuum 31.6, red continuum 31.2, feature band 29.9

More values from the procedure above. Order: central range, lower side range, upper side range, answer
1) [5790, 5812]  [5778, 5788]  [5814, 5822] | -1.0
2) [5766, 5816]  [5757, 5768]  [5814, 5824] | 0.7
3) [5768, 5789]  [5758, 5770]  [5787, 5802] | 0.6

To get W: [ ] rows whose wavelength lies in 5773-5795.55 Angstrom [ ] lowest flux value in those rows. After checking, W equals 28.2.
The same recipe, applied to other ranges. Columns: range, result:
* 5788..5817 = 29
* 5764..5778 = 30.8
